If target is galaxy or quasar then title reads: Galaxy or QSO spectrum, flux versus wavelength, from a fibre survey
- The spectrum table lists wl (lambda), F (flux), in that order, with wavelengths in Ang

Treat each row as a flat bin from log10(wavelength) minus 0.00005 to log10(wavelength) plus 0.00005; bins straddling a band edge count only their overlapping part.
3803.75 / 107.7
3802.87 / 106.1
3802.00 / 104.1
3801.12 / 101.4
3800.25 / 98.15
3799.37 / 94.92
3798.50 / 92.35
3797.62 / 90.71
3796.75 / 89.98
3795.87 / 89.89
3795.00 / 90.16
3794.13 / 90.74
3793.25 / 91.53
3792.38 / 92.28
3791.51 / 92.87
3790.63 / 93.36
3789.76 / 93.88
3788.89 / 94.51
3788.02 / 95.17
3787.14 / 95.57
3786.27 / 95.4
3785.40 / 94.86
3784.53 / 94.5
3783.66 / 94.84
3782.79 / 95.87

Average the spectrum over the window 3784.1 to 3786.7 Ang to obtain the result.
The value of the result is 95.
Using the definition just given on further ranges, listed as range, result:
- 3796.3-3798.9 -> 90.7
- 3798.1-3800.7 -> 95.4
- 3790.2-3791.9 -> 92.7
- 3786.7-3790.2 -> 94.8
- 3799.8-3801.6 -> 99.6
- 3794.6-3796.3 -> 90.2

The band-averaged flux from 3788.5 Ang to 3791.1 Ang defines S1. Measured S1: 93.8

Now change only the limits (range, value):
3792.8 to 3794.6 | 91.2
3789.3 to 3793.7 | 92.8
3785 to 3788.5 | 95.2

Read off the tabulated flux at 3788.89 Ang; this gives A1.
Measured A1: 94.51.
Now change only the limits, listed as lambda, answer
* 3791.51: 92.87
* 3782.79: 95.87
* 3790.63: 93.36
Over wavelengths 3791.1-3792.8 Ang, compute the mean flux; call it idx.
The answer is 92.7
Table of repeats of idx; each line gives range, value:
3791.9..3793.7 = 91.9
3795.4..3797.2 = 90.1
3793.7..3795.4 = 90.7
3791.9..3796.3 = 91.1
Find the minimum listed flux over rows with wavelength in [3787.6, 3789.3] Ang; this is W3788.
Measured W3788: 94.51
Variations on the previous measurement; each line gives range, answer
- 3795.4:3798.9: 89.89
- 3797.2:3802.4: 90.71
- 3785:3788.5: 94.86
